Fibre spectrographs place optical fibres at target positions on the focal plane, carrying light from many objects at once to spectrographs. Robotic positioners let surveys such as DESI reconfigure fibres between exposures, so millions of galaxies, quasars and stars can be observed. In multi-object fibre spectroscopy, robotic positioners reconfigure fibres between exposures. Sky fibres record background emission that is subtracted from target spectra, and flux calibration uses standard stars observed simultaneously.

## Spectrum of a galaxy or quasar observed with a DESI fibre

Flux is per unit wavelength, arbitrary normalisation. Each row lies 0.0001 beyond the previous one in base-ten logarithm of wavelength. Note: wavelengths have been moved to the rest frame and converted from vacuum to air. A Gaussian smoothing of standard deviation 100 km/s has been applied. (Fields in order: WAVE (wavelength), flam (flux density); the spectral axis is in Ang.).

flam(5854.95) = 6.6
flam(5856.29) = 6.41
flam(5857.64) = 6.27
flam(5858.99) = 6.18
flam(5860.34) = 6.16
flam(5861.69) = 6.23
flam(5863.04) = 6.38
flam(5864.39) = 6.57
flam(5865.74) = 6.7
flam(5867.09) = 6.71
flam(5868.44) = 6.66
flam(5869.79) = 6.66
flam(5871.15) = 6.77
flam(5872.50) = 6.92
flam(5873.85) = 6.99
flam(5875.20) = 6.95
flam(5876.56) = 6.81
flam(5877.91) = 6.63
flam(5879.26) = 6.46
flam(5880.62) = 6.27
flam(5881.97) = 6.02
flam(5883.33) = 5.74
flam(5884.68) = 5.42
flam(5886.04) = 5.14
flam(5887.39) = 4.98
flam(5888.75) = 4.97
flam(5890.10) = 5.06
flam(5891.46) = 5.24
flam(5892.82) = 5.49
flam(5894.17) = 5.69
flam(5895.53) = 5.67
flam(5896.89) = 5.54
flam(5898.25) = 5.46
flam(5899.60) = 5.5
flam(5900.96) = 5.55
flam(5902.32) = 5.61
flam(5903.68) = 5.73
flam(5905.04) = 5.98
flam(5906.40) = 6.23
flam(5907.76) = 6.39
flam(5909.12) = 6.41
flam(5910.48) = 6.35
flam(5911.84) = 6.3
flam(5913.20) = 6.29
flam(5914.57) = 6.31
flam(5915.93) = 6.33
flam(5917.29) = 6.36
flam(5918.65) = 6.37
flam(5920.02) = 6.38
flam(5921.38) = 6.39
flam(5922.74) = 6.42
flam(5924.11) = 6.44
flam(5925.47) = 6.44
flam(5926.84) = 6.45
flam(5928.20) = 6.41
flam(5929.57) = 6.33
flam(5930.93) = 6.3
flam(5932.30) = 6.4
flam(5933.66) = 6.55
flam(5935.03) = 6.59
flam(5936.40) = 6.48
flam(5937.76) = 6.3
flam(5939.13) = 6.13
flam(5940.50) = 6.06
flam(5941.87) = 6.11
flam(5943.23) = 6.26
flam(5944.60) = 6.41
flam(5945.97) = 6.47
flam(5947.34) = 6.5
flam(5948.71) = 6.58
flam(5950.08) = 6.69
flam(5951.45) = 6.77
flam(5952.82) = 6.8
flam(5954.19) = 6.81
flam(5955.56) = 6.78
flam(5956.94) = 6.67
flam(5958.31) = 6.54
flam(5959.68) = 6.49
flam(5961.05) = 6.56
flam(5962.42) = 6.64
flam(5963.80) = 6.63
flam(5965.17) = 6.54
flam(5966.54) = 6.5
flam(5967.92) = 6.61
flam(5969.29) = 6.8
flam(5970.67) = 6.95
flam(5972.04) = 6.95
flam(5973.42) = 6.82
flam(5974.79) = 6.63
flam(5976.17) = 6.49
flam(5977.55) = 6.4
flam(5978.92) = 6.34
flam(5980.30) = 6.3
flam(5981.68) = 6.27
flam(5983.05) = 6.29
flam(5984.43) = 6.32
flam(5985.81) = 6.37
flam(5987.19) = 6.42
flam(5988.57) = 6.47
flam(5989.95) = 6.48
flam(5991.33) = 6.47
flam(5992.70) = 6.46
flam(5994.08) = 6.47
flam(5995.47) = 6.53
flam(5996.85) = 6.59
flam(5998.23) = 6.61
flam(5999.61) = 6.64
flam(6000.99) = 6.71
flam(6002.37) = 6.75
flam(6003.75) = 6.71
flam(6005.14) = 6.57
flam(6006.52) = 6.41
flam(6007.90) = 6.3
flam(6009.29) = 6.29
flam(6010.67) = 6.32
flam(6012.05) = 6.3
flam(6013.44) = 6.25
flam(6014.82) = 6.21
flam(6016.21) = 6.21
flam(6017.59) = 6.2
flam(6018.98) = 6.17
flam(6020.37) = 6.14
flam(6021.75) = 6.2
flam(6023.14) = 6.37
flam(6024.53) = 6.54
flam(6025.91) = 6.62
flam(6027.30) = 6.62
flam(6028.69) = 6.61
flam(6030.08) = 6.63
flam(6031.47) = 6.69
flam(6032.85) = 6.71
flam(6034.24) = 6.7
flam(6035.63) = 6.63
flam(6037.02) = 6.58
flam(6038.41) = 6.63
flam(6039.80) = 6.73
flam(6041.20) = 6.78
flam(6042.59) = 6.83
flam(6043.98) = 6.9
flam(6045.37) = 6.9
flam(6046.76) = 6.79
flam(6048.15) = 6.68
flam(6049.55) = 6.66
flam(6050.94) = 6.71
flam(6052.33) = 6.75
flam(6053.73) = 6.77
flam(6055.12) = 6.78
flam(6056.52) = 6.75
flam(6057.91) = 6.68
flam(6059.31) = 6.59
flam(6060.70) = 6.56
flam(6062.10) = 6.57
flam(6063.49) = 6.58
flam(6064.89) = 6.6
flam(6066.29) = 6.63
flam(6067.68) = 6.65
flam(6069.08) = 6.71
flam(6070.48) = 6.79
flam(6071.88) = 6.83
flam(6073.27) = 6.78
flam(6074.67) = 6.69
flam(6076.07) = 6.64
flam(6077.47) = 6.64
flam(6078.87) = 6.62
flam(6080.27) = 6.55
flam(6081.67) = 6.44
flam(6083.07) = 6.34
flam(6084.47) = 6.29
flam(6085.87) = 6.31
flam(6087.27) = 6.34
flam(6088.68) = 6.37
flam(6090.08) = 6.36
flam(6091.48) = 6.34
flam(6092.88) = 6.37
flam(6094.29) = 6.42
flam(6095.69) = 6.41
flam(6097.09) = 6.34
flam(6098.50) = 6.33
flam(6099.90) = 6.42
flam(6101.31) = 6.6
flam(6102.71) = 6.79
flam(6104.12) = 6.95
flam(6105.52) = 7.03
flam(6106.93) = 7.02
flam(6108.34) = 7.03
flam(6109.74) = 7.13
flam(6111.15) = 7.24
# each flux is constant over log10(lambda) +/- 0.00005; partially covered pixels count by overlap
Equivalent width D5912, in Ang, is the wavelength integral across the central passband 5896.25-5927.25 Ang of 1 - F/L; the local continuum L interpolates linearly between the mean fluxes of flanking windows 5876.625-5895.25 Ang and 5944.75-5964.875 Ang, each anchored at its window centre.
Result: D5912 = -0.6 Ang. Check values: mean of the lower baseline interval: 5.66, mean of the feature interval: 6.14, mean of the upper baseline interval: 6.63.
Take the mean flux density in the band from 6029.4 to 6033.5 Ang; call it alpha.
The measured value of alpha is 6.69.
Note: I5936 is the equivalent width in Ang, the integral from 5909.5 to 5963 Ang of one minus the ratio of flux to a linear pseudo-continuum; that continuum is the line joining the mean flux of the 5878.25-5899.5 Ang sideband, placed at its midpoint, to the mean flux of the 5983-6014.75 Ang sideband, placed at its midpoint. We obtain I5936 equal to -4.5 Ang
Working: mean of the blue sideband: 5.56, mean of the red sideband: 6.47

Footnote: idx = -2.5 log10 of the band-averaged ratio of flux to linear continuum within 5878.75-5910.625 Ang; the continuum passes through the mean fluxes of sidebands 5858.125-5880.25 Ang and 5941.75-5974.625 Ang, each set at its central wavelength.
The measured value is 0.16 mag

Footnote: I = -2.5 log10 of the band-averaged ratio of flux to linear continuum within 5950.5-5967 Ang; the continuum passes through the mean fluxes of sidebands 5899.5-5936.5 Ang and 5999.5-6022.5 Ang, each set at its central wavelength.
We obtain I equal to -0.06 mag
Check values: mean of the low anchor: 6.27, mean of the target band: 6.65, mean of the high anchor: 6.37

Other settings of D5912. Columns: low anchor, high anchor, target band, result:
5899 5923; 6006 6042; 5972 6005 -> -0.8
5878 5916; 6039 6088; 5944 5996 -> -3.3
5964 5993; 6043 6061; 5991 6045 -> 1.0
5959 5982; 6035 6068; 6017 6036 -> 0.5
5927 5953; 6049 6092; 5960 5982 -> -0.4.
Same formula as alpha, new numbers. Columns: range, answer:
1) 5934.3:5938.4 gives 6.46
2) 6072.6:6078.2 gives 6.68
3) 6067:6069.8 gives 6.67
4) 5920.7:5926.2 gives 6.42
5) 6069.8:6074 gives 6.81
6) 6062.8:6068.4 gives 6.61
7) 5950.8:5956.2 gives 6.79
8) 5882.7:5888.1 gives 5.32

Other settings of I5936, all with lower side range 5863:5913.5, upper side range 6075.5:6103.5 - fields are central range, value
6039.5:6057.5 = -1.1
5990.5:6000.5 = -0.4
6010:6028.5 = -0.1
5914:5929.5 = -0.7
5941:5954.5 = -0.8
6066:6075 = -0.5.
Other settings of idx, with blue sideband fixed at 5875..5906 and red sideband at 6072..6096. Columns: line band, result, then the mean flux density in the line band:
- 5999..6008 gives -0.08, 6.61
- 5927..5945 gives -0.08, 6.34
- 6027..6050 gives -0.07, 6.71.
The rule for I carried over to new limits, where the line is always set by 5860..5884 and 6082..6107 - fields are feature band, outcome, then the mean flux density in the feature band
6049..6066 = -0.03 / 6.67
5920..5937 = 0.02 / 6.43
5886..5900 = 0.22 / 5.35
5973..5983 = 0.01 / 6.45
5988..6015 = 0.00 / 6.48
